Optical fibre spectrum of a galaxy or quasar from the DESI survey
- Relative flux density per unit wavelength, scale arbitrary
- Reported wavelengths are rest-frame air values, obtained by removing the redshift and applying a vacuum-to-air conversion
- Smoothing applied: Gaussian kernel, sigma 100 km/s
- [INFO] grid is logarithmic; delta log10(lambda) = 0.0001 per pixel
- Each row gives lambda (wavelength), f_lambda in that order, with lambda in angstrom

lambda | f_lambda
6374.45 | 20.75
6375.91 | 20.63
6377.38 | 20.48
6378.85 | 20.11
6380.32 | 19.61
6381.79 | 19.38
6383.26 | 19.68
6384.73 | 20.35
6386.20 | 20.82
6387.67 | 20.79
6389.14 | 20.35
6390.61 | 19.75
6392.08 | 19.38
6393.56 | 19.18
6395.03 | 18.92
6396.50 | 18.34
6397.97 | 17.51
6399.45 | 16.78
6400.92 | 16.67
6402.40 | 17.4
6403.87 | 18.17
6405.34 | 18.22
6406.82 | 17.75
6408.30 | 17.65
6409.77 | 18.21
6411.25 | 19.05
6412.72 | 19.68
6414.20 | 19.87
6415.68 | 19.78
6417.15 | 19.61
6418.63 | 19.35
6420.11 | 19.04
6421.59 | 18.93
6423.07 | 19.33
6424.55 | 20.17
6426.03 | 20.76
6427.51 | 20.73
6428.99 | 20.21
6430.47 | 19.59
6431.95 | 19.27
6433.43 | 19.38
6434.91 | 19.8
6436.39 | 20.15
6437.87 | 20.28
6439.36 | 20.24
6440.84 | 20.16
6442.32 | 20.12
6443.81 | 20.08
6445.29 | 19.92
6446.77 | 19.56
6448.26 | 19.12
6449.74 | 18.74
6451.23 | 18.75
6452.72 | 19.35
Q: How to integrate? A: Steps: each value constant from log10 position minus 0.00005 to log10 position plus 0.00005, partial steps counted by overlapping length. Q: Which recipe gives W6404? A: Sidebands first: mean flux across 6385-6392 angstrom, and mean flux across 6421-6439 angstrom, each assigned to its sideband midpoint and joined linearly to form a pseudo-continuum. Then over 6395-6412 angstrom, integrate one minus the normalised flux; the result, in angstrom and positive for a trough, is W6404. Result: 2.0 angstrom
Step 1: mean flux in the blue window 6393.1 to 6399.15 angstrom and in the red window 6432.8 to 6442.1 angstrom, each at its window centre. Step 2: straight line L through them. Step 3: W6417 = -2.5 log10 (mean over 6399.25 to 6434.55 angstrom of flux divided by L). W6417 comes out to 0.01 mag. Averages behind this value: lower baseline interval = 18.3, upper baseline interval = 20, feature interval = 19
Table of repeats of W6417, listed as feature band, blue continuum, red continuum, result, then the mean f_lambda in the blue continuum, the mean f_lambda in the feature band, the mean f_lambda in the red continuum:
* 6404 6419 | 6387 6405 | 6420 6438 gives 0.02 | 18.6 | 18.9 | 19.8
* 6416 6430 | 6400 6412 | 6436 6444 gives -0.04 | 17.9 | 19.8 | 20.2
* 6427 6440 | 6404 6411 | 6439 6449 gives -0.03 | 18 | 19.9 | 19.9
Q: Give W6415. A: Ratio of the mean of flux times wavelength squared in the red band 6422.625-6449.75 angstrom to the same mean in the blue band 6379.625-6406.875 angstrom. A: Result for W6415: 1.07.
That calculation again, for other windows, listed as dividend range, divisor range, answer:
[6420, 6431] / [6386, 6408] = 1.08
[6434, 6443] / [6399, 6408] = 1.16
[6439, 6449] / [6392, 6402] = 1.12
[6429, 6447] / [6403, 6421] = 1.06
